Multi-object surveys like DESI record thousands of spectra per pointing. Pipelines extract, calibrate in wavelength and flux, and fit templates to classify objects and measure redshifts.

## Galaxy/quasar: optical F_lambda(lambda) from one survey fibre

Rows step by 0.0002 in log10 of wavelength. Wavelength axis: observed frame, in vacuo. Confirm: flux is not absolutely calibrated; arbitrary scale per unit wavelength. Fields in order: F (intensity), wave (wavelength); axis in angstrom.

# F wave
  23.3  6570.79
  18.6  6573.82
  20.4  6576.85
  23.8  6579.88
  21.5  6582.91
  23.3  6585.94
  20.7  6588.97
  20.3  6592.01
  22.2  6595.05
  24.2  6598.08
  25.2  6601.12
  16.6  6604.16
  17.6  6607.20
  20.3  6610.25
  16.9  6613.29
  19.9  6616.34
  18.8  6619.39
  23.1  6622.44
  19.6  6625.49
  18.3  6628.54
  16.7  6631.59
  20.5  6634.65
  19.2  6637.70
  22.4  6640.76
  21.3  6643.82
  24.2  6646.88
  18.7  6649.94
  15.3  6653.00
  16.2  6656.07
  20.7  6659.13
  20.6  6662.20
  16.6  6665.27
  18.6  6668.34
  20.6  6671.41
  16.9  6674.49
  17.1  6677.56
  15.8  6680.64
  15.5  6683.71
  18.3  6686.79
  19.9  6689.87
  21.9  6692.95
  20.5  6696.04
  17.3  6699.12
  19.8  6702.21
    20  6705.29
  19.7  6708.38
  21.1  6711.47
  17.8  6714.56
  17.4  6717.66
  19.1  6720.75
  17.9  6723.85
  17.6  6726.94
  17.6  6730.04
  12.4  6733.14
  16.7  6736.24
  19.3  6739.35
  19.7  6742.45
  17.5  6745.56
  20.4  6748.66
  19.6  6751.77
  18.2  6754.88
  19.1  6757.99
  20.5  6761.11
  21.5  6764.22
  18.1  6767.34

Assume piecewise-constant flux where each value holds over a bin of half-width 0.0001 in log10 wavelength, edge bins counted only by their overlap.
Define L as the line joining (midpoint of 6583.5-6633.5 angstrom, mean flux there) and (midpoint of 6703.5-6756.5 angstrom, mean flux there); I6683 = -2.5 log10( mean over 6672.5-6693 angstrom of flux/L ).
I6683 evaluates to 0.08 mag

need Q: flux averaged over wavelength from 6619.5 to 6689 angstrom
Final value 18.9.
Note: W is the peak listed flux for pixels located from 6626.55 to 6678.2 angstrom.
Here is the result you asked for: 24.2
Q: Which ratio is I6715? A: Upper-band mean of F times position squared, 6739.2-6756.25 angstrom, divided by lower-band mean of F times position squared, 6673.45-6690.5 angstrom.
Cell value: 1.1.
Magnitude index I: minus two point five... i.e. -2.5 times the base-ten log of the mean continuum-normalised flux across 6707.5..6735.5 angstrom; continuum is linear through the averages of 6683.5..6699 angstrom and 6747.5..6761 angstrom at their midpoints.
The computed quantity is 0.09 mag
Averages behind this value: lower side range 19.4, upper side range 19.4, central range 17.8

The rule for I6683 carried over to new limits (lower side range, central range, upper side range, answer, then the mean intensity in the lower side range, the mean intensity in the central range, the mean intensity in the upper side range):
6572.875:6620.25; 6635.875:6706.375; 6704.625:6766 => 0.03 mag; 20.7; 19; 18.6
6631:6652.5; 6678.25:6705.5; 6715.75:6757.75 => 0.02 mag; 20.3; 18.7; 18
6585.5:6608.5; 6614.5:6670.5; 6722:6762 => 0.04 mag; 21.2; 19.5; 18.2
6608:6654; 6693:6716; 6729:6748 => -0.09 mag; 19.7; 19.6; 17.3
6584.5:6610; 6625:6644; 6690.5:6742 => 0.04 mag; 21.2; 19.6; 18.6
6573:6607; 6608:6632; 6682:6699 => 0.08 mag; 21.4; 19.3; 19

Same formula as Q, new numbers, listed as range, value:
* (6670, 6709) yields 18.7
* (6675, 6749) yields 18.3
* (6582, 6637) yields 20.3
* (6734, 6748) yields 18.1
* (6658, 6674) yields 19.2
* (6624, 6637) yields 18.8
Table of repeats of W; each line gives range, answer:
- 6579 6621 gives 25.2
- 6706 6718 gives 21.1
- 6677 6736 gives 21.9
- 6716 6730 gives 19.1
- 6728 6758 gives 20.4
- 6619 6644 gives 23.1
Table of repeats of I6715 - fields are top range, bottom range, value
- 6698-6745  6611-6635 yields 0.98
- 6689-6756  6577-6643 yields 0.94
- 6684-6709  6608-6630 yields 1.02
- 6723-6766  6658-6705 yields 1.01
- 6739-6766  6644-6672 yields 1.05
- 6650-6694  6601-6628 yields 0.95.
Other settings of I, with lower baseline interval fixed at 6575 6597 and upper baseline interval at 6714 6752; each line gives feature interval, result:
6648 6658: 0.162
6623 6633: 0.108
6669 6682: 0.100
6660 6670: 0.051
